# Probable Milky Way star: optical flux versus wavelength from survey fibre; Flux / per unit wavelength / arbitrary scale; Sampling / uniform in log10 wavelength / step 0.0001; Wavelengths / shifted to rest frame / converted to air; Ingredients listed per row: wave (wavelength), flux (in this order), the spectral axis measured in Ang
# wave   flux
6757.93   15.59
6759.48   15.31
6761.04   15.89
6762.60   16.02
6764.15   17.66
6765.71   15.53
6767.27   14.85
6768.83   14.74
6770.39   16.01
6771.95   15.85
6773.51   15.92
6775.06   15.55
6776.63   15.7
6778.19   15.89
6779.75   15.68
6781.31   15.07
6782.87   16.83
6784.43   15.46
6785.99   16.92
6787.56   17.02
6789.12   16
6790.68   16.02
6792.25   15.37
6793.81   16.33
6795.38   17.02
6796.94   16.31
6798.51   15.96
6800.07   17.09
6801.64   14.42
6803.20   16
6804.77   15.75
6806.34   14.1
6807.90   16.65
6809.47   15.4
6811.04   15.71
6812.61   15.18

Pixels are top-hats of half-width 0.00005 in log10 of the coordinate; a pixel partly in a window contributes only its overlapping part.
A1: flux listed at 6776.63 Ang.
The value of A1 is 15.7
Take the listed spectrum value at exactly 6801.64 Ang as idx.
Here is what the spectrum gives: 14.42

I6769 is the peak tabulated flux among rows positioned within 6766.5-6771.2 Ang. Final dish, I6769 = 16.01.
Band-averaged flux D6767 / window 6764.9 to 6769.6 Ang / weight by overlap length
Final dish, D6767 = 15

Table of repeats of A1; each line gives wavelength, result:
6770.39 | 16.01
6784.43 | 15.46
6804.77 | 15.75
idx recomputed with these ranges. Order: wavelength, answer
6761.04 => 15.89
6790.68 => 16.02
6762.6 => 16.02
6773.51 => 15.92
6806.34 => 14.1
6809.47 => 15.4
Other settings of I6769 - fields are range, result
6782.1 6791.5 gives 17.02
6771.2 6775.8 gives 15.92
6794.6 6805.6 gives 17.09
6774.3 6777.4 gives 15.7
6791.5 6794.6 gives 16.33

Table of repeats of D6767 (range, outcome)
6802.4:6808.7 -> 15.6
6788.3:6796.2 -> 16.2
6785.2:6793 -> 16.3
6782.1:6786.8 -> 16.4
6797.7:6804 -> 15.9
